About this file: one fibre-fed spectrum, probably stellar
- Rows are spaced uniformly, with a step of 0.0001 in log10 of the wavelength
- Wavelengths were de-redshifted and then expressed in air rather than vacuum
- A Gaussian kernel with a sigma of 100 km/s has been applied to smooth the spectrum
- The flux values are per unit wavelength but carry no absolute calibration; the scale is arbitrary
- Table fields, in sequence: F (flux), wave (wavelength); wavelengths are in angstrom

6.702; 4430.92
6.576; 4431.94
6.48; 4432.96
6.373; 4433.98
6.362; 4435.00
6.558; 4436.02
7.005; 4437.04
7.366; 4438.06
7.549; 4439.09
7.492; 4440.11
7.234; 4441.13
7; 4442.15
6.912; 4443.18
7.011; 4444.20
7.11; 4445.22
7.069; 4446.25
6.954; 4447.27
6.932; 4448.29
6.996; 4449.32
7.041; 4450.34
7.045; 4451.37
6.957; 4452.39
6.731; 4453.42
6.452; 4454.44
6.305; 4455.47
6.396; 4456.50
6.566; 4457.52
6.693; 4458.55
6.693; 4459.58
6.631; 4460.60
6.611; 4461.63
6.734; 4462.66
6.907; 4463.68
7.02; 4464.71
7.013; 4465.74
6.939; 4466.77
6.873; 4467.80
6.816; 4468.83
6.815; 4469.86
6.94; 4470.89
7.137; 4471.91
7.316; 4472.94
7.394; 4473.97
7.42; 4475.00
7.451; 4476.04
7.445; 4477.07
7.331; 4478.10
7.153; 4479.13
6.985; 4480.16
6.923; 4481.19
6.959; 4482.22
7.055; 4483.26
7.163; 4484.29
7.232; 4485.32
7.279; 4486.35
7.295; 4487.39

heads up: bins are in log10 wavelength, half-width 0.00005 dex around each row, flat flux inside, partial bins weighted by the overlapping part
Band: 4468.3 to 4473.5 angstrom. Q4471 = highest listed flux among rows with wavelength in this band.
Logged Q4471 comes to 7.316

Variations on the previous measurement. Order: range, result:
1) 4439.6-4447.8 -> 7.492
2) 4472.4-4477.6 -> 7.451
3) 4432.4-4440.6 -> 7.549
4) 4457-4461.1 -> 6.693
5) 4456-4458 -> 6.566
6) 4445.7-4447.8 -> 7.069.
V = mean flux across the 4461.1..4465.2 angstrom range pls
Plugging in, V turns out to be 6.82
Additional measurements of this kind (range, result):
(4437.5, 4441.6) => 7.4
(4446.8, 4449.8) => 6.96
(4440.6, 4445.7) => 7.06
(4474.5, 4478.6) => 7.4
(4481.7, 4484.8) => 7.05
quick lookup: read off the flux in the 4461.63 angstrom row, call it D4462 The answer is 6.611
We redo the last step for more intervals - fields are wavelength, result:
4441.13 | 7.234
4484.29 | 7.163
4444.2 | 7.011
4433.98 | 6.373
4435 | 6.362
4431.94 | 6.576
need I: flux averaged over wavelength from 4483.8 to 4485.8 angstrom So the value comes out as 7.21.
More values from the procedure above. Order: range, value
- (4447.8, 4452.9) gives 6.99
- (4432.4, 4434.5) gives 6.44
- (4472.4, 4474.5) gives 7.35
